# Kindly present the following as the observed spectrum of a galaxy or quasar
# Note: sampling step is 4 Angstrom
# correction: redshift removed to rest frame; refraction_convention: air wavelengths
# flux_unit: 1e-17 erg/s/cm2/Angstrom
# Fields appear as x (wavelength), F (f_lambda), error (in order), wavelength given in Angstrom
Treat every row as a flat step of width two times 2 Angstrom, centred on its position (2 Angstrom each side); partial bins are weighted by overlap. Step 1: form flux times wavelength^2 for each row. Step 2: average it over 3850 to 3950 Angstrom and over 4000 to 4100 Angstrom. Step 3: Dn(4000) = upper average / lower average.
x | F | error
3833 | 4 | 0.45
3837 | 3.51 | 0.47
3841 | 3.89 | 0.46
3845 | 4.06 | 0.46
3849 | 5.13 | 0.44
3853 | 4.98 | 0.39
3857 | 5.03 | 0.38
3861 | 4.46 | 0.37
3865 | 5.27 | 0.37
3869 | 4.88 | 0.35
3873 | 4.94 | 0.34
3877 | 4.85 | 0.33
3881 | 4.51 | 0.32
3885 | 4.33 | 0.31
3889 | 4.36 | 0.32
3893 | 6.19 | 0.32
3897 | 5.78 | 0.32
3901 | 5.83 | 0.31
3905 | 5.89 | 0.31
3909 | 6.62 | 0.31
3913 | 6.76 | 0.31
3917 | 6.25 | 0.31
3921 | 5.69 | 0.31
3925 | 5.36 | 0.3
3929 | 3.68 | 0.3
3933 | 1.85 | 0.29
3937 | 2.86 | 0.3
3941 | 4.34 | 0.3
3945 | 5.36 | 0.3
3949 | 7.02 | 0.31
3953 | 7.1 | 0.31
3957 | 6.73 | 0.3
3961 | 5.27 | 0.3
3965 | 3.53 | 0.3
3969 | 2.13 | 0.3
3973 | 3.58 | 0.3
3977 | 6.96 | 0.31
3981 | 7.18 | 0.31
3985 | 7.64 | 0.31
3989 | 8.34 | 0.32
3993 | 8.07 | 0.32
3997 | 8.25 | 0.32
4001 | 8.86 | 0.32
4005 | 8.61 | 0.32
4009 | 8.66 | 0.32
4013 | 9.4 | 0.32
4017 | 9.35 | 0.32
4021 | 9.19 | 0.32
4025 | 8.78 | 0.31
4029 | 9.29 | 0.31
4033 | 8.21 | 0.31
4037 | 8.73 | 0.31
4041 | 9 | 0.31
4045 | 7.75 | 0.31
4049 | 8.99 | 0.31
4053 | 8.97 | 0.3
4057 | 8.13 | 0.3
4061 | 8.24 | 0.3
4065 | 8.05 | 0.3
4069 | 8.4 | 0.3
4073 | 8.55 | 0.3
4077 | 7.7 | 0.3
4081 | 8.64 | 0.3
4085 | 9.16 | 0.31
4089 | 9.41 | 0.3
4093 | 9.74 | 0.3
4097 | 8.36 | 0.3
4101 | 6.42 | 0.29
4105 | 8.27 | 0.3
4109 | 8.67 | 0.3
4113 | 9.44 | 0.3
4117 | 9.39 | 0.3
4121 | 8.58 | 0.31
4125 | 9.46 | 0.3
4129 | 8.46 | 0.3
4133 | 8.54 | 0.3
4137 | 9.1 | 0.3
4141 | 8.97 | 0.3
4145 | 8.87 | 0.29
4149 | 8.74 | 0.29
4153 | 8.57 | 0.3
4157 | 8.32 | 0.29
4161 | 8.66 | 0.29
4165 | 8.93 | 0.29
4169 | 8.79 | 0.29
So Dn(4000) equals 1.9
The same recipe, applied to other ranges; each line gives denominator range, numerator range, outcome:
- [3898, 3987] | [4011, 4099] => 1.73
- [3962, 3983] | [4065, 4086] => 1.88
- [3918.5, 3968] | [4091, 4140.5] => 1.95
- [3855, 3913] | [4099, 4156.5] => 1.86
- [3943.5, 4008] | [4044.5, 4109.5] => 1.35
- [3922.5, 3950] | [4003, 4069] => 2.14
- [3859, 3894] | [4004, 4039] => 1.99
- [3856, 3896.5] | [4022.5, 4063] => 1.91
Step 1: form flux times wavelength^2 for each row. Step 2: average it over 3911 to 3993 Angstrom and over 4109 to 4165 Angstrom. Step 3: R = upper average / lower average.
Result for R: 1.78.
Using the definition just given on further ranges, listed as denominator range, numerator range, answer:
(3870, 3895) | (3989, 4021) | 1.91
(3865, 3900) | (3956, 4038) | 1.58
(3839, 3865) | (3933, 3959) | 1.19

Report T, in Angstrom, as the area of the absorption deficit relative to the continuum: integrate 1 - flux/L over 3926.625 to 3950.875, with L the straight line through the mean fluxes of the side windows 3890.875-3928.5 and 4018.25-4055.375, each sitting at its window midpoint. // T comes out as 8.9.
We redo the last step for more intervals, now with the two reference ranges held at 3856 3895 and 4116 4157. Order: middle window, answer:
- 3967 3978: 4.14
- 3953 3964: 0.27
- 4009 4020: -3.54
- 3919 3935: 4.23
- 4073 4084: -0.52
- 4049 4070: -2.08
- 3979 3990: -1.90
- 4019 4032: -3.40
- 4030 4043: -2.46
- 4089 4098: -1.14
